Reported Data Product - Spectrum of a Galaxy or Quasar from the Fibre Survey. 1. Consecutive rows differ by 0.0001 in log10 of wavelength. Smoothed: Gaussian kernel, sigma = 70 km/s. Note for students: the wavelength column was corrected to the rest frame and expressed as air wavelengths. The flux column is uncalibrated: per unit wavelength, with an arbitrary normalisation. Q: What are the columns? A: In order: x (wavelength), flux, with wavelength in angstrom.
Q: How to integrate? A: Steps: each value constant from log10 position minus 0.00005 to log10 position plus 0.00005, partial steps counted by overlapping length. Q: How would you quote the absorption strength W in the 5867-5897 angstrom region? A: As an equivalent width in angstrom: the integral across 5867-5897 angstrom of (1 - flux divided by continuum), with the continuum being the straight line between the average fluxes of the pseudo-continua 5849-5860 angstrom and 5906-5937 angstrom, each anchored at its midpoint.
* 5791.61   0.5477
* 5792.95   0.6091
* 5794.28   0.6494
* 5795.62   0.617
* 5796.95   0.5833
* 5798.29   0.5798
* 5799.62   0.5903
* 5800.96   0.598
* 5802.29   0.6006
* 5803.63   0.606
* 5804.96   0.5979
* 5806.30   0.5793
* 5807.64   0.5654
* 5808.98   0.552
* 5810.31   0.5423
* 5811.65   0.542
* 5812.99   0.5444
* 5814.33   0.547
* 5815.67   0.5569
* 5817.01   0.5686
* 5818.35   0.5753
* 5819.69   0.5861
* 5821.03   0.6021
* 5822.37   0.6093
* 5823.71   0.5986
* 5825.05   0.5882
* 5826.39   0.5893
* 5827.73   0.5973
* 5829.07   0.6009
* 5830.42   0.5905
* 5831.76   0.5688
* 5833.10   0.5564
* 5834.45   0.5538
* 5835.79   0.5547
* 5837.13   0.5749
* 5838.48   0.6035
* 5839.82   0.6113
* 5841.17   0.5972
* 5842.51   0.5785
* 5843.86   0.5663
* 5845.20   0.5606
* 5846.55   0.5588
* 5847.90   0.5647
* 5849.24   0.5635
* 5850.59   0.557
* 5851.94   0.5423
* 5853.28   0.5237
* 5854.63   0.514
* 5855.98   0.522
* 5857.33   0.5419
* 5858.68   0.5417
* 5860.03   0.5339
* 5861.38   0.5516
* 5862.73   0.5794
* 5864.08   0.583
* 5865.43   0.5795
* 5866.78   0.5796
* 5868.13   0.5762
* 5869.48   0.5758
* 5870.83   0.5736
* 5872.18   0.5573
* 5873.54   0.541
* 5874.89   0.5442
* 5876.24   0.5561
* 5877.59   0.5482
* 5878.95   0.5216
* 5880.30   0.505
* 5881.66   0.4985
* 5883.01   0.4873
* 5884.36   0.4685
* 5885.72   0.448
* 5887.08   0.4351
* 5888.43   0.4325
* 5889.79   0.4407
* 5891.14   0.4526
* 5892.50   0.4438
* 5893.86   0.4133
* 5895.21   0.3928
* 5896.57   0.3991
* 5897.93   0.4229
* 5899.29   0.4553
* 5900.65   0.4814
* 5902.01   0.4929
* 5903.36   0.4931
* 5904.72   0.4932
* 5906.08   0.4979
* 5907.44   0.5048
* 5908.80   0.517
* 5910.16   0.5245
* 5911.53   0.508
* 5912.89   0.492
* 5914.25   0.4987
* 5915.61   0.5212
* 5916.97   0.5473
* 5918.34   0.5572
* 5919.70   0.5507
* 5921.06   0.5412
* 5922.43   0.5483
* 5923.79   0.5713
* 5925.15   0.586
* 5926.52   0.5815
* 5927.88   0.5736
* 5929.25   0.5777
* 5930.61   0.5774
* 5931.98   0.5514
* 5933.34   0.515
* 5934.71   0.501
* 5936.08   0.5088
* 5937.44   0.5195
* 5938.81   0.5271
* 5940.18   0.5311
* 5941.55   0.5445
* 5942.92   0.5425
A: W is 2.4 angstrom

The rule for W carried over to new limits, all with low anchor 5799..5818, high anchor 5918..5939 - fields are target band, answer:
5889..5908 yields 3.4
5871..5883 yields 0.6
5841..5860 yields 0.4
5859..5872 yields -0.2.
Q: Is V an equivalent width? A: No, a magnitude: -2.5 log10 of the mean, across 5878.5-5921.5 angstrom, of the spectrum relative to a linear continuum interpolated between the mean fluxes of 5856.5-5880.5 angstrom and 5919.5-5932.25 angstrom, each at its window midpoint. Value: 0.167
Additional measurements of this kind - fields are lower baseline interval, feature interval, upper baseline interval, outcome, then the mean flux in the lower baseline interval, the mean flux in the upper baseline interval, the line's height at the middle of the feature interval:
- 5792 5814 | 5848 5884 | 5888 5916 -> -0.07 mag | 0.584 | 0.47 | 0.511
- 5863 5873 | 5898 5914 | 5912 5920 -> 0.09 mag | 0.575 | 0.526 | 0.536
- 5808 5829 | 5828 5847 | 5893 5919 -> -0.04 mag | 0.574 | 0.485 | 0.555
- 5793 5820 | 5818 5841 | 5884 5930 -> -0.05 mag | 0.58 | 0.496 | 0.561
